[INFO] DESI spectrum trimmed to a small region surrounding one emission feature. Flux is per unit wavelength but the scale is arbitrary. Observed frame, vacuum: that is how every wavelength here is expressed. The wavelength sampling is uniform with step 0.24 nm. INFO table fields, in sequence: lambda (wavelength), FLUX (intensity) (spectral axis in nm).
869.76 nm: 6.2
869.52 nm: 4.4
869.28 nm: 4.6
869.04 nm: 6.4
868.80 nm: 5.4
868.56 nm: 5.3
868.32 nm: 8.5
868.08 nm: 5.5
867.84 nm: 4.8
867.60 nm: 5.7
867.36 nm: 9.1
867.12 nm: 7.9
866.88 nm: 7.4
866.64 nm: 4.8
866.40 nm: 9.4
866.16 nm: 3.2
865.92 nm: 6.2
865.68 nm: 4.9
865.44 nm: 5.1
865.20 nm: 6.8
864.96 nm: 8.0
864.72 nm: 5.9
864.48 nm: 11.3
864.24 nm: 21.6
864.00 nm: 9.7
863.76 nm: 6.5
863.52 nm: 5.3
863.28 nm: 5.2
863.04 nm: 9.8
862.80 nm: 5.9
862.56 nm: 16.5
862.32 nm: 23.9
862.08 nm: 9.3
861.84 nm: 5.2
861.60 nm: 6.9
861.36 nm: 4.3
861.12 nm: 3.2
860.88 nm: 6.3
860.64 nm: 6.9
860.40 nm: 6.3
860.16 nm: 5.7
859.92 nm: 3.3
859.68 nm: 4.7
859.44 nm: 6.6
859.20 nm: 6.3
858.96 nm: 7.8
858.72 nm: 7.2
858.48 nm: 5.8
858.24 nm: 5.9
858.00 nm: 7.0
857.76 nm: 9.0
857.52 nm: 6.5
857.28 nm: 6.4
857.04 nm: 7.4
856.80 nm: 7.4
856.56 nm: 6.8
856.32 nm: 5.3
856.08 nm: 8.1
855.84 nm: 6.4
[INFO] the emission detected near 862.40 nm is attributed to [S II] 6716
